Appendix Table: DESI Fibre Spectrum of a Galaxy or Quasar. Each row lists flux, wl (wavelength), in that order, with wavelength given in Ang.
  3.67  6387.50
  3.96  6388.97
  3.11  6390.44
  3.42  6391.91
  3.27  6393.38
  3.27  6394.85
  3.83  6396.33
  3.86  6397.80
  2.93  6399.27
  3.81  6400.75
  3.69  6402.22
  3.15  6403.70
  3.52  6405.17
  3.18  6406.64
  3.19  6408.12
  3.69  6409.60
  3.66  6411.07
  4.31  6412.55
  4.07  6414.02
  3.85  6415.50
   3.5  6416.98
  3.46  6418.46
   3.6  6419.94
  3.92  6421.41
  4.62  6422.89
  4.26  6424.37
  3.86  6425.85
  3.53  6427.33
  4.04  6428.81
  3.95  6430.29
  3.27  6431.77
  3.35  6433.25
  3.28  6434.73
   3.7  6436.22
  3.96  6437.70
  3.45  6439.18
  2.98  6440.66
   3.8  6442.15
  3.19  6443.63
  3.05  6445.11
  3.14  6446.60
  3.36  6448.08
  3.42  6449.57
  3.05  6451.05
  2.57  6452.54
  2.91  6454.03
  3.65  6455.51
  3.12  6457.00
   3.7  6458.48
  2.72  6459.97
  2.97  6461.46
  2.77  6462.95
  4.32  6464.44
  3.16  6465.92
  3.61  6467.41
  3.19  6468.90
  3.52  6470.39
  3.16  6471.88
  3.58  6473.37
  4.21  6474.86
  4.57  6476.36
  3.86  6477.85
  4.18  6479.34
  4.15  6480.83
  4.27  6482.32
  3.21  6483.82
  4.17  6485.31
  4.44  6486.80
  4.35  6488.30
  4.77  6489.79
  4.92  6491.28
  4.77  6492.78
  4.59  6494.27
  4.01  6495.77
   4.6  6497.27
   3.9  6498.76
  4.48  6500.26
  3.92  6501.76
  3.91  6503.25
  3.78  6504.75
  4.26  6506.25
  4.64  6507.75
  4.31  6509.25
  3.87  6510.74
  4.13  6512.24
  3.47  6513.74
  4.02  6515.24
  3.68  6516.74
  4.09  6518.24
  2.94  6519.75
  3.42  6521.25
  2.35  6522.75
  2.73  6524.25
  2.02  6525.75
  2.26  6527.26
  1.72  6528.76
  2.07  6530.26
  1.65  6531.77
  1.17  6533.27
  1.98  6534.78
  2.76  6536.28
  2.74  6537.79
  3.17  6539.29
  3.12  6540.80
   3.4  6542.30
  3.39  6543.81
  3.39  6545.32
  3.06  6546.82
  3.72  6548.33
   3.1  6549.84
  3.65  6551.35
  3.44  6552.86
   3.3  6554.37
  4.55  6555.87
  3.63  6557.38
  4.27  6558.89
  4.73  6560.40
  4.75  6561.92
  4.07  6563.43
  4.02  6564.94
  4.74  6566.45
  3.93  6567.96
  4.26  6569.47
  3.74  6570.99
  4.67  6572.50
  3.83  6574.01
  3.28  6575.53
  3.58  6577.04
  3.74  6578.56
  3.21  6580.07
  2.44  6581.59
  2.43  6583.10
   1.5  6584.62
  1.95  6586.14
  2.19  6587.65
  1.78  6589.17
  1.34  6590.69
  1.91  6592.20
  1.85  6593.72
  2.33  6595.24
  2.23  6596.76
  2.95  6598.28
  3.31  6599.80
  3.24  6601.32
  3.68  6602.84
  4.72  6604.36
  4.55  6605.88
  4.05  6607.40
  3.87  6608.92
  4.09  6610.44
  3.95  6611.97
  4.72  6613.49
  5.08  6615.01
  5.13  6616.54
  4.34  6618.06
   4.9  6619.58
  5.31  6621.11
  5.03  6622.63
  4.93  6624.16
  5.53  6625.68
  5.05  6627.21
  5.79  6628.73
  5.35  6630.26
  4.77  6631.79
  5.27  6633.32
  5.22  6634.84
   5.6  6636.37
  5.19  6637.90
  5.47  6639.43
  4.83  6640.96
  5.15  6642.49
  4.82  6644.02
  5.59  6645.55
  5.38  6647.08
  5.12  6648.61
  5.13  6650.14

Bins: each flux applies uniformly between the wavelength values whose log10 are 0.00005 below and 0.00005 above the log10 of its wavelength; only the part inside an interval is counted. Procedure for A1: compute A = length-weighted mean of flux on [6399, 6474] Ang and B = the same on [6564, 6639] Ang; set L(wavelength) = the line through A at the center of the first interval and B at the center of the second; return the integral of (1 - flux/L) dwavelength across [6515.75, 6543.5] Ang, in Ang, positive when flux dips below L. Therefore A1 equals 8.0 Ang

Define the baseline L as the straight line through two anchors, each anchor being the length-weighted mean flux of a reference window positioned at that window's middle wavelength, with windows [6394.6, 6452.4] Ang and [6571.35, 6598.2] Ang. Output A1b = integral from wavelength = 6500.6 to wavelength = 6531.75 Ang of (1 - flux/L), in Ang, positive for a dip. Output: -3.2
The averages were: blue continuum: 3.57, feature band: 3.35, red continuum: 2.63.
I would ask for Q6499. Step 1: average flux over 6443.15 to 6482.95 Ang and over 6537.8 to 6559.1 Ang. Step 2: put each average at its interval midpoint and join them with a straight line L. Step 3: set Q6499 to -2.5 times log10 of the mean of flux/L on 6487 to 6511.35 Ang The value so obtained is -0.24 mag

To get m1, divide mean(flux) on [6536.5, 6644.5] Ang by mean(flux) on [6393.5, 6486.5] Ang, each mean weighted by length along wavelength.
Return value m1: 1.1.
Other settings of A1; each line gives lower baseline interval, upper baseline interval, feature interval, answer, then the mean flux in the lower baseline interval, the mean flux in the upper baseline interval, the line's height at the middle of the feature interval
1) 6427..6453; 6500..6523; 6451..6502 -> -2.56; 3.4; 3.85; 3.63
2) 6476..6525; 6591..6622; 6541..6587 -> 3.51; 4.02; 3.78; 3.88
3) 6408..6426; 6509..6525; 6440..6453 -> 2.00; 3.87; 3.52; 3.77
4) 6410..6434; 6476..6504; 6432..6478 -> 7.40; 3.83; 4.26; 4.04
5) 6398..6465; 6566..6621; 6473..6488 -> -2.58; 3.5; 3.45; 3.48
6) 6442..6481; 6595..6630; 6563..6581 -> 0.82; 3.43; 4.34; 4.1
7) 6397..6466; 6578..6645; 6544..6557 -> 1.01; 3.5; 3.98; 3.82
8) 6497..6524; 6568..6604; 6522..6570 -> 1.71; 3.84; 2.89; 3.39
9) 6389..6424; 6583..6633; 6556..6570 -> -1.98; 3.62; 3.79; 3.75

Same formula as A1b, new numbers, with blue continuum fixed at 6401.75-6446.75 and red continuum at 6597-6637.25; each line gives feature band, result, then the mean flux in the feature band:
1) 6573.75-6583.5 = 2.64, 3.21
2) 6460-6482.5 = 1.23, 3.66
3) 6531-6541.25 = 4.51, 2.35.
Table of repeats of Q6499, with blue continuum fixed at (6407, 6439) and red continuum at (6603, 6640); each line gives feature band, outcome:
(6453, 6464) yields 0.251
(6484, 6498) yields -0.080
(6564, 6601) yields 0.485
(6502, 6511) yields 0.025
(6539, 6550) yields 0.321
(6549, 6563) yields 0.150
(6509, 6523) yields 0.174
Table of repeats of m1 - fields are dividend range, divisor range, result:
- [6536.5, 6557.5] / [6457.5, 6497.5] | 0.87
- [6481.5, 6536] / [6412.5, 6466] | 1.02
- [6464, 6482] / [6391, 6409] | 1.11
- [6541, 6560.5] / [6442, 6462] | 1.14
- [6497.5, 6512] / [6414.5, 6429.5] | 1.07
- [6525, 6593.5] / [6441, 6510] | 0.82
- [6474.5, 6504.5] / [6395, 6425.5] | 1.15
